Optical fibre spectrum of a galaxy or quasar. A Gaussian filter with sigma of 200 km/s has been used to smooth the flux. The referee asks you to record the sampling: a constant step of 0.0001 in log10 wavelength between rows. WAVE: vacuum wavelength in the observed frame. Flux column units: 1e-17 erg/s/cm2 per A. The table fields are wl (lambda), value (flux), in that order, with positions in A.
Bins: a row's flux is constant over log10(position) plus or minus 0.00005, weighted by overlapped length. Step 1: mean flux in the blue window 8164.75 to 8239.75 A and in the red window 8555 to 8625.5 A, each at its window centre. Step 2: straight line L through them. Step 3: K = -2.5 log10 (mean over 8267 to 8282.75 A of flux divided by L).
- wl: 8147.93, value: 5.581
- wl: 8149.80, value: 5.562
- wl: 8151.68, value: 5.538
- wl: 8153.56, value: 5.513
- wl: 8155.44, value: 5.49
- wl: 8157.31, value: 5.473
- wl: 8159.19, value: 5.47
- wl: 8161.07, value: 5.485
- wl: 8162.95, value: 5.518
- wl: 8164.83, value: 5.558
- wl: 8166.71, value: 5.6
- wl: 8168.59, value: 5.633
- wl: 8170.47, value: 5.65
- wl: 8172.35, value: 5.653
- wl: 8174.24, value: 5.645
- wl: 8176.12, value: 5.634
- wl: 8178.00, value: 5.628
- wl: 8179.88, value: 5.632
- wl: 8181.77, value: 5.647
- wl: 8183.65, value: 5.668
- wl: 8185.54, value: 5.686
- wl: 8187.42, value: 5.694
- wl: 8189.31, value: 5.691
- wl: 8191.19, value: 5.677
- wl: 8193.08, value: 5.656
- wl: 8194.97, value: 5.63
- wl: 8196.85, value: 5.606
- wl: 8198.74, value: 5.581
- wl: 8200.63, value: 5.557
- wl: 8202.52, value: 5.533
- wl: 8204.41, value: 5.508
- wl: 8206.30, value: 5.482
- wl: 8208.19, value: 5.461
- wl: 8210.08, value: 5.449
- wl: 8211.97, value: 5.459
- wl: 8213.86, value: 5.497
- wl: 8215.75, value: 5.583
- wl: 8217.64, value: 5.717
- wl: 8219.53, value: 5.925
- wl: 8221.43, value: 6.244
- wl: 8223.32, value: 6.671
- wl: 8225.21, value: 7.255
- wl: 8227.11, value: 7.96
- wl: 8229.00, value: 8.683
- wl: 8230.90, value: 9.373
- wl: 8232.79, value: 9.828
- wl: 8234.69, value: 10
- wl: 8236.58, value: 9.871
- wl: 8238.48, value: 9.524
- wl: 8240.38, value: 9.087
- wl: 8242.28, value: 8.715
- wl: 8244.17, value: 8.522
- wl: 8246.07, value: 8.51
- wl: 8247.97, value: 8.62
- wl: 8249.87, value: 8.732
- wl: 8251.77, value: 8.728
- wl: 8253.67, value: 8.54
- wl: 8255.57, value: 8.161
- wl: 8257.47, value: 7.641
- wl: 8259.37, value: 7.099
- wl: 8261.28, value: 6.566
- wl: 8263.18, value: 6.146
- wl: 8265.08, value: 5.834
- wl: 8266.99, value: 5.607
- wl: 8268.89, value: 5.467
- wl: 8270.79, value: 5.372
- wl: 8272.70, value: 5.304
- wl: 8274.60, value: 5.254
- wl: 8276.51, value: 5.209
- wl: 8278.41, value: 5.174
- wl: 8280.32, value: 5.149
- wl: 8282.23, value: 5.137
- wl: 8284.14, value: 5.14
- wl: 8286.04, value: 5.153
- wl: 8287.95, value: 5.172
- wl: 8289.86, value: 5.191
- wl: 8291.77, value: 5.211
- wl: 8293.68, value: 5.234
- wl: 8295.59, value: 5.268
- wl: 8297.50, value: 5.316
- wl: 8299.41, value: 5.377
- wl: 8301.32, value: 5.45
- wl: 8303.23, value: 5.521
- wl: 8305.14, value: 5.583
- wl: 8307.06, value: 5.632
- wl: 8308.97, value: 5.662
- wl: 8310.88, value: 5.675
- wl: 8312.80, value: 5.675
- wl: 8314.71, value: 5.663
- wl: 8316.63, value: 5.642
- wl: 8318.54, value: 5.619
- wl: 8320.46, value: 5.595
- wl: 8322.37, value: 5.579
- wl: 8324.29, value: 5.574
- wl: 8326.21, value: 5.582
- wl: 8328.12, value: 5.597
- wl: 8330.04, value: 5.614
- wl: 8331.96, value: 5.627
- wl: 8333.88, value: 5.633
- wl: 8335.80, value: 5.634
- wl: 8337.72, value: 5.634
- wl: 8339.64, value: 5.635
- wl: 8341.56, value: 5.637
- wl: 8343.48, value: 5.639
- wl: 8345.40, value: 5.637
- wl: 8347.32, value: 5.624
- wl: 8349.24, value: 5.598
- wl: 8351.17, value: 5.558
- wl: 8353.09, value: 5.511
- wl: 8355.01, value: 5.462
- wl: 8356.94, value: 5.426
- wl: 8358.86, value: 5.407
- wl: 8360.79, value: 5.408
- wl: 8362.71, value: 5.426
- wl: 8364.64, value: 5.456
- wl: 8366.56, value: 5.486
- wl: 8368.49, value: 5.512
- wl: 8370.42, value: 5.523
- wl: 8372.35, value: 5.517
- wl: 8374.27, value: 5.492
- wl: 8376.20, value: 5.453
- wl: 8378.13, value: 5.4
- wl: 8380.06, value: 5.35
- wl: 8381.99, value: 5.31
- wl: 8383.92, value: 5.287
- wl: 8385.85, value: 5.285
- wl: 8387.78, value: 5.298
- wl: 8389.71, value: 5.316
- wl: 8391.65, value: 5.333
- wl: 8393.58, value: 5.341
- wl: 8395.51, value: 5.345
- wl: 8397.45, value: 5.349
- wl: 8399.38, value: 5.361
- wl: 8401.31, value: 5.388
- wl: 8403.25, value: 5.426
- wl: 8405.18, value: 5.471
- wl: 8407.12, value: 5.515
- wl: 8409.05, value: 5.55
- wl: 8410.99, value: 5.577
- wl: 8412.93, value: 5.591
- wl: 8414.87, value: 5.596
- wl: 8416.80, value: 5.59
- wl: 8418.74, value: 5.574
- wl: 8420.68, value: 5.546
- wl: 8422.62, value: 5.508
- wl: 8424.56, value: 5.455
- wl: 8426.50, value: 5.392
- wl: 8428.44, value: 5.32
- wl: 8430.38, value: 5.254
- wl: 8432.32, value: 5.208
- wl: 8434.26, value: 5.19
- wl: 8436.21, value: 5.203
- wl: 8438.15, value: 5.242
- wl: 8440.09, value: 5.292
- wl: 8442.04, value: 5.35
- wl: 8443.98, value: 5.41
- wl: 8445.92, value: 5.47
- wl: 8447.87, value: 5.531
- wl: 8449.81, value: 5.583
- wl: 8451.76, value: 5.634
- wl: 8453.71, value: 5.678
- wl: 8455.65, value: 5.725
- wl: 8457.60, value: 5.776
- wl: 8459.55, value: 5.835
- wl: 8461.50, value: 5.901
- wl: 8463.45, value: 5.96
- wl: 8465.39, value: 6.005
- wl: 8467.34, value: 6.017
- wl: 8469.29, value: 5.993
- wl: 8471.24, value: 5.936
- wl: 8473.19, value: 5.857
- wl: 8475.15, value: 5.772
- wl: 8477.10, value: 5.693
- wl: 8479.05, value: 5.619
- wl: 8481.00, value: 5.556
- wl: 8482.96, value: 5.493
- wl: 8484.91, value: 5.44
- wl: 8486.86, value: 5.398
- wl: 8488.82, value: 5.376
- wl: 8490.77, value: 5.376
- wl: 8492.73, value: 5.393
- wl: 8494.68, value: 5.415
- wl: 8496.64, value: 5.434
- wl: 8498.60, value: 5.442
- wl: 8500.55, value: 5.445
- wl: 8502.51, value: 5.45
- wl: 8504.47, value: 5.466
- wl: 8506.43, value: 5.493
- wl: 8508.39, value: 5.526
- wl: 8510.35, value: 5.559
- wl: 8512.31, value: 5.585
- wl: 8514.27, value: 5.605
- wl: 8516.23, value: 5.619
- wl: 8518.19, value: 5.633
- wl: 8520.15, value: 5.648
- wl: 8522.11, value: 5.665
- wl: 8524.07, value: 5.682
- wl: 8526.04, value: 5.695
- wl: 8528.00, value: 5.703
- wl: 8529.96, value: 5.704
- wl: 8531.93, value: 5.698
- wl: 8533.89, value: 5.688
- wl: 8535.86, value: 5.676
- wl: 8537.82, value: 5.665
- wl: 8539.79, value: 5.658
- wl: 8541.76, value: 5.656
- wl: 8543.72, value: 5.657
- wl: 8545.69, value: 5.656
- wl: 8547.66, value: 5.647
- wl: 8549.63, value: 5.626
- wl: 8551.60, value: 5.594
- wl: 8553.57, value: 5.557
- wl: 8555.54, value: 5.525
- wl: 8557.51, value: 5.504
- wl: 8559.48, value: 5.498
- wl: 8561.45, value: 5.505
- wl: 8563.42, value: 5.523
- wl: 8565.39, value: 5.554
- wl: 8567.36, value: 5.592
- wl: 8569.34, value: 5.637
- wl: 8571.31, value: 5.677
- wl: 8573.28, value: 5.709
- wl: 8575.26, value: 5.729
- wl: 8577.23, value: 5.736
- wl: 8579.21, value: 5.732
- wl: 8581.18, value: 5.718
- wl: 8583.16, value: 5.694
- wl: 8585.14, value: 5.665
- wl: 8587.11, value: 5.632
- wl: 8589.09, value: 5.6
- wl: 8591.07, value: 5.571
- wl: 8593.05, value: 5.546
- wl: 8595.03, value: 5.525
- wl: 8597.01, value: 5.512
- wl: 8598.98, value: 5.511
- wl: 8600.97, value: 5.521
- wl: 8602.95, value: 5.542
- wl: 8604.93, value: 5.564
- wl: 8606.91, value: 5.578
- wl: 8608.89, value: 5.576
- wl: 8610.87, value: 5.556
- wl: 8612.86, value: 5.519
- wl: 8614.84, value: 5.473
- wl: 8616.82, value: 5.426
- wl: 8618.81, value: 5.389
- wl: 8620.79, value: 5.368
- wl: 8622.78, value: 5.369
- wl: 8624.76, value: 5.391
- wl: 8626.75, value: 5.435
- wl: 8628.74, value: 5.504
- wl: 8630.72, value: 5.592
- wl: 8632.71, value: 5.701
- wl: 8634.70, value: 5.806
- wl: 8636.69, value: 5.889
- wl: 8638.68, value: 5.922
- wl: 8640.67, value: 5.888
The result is 0.177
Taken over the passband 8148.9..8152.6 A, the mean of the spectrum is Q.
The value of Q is 5.55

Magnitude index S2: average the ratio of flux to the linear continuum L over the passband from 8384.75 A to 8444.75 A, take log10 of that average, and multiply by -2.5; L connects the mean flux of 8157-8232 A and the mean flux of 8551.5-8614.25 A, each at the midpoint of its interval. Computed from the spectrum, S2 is 0.07 mag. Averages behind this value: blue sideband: 5.92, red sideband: 5.59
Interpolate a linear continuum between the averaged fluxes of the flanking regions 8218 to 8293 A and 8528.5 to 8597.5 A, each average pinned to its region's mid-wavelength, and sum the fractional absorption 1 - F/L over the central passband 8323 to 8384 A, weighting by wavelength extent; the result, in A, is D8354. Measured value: 9.92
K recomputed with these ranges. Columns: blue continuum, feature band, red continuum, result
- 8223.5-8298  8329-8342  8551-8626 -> 0.18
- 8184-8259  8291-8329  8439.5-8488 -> 0.19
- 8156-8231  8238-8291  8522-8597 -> -0.15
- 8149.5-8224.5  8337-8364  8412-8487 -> 0.01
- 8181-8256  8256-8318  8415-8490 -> 0.18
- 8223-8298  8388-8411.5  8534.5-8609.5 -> 0.18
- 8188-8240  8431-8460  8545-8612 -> 0.10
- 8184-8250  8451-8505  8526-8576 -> 0.05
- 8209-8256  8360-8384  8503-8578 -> 0.25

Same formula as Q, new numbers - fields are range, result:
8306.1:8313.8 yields 5.66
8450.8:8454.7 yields 5.66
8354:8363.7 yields 5.43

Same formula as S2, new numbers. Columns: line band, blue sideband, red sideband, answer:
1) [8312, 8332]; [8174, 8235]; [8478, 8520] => 0.06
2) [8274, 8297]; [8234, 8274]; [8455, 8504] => 0.38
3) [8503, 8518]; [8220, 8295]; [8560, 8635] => 0.07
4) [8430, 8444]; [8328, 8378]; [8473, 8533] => 0.06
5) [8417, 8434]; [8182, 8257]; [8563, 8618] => 0.16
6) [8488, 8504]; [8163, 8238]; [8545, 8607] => 0.06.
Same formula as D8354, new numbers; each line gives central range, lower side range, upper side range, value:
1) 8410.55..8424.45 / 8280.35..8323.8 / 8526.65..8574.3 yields -0.1 A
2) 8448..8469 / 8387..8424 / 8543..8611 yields -1.2 A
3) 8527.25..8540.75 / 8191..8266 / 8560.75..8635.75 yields 0.4 A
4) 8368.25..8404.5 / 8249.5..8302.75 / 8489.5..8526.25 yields 2.3 A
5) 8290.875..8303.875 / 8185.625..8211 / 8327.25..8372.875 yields 0.5 A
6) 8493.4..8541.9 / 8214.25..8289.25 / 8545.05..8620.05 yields 2.3 A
